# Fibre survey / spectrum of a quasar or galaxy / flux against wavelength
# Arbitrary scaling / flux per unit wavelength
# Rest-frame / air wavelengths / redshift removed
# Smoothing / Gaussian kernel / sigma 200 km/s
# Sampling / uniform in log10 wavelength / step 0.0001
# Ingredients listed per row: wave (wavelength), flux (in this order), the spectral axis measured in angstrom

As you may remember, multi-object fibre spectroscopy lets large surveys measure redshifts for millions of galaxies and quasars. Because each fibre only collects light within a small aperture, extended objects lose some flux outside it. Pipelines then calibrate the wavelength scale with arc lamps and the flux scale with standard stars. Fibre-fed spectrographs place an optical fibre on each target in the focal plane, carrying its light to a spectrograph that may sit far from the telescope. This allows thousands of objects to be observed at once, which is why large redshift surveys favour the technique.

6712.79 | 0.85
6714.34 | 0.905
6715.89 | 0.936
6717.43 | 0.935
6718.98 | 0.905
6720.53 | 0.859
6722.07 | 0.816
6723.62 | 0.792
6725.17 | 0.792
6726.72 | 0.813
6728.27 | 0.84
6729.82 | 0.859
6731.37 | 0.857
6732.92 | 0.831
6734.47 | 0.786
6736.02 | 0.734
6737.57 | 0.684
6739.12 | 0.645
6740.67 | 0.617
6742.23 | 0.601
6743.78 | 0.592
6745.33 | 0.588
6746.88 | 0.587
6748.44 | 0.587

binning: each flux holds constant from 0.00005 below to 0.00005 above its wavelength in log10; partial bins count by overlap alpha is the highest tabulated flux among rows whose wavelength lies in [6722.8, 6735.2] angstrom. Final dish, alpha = 0.859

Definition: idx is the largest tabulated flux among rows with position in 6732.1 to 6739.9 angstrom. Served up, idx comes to 0.831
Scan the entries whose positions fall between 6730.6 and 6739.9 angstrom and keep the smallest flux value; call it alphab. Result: 0.645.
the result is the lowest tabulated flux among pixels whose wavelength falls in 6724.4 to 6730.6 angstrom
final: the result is 0.792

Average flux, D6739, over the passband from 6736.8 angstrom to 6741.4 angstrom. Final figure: 0.649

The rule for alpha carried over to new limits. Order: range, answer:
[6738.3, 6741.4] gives 0.645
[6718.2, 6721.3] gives 0.905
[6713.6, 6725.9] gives 0.936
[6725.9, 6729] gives 0.84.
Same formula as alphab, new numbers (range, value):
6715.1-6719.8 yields 0.905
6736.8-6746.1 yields 0.588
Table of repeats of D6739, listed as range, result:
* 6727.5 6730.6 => 0.849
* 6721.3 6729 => 0.81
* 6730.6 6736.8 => 0.802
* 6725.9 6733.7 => 0.839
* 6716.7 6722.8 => 0.879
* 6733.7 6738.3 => 0.735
